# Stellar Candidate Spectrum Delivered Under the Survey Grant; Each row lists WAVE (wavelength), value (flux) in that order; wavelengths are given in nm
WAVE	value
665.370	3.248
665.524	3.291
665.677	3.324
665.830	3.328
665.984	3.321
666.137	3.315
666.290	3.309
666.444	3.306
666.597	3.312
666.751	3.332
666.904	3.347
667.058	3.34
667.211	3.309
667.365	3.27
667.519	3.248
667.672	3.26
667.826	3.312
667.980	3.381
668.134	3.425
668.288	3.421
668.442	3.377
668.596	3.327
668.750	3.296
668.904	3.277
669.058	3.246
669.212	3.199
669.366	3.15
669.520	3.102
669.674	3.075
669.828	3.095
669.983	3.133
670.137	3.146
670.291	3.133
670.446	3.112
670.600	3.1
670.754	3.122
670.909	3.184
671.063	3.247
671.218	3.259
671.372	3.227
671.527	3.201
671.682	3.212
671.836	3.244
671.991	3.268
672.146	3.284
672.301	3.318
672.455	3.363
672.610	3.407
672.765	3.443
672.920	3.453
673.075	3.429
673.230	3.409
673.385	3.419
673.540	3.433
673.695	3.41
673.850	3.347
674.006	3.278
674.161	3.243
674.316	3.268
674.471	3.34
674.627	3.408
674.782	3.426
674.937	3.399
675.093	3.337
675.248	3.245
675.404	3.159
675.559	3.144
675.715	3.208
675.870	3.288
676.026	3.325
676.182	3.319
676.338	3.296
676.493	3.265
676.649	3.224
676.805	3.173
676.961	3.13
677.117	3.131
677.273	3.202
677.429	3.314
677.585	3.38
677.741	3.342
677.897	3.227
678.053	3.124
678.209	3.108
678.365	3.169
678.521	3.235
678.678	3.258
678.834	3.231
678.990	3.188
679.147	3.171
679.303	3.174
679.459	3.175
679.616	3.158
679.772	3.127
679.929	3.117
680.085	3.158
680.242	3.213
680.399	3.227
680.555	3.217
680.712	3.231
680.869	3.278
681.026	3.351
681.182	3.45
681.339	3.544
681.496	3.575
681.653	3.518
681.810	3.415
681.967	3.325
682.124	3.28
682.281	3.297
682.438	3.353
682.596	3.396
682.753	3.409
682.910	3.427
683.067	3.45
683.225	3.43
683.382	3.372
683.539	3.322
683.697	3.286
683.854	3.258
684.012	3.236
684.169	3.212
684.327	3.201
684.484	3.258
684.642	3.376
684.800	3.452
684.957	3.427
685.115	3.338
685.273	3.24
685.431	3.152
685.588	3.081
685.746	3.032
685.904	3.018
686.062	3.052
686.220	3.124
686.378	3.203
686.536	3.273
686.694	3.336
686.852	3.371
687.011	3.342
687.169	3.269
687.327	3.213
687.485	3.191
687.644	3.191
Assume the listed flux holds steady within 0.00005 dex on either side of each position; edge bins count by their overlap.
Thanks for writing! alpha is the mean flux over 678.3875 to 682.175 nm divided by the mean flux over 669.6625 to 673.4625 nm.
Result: 1.0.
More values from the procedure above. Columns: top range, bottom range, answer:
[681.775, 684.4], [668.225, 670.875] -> 1.04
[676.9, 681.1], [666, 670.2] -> 0.98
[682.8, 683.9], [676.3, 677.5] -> 1.05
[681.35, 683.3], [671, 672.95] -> 1.03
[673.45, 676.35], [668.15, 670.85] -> 1.03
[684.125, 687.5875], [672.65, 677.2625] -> 0.98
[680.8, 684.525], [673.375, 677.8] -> 1.02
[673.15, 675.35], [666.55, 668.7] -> 1.01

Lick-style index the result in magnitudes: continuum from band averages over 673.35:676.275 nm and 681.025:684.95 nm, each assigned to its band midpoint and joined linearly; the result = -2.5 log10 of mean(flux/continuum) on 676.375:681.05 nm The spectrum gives 0.043 mag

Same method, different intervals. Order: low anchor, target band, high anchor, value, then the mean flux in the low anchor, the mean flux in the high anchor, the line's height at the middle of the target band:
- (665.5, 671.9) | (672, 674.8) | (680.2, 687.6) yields -0.03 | 3.25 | 3.3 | 3.27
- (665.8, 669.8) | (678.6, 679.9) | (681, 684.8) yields 0.05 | 3.29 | 3.37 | 3.35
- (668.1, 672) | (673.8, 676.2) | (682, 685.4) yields -0.01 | 3.21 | 3.33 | 3.25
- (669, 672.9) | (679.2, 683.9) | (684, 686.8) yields -0.03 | 3.21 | 3.22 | 3.22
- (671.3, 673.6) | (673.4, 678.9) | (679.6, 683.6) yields 0.02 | 3.34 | 3.34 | 3.34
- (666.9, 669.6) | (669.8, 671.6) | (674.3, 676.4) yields 0.04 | 3.29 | 3.3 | 3.29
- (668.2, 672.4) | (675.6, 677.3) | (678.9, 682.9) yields 0.01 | 3.21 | 3.3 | 3.26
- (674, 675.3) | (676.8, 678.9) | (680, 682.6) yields 0.04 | 3.33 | 3.34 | 3.34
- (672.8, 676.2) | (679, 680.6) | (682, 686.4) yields 0.04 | 3.33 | 3.28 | 3.3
